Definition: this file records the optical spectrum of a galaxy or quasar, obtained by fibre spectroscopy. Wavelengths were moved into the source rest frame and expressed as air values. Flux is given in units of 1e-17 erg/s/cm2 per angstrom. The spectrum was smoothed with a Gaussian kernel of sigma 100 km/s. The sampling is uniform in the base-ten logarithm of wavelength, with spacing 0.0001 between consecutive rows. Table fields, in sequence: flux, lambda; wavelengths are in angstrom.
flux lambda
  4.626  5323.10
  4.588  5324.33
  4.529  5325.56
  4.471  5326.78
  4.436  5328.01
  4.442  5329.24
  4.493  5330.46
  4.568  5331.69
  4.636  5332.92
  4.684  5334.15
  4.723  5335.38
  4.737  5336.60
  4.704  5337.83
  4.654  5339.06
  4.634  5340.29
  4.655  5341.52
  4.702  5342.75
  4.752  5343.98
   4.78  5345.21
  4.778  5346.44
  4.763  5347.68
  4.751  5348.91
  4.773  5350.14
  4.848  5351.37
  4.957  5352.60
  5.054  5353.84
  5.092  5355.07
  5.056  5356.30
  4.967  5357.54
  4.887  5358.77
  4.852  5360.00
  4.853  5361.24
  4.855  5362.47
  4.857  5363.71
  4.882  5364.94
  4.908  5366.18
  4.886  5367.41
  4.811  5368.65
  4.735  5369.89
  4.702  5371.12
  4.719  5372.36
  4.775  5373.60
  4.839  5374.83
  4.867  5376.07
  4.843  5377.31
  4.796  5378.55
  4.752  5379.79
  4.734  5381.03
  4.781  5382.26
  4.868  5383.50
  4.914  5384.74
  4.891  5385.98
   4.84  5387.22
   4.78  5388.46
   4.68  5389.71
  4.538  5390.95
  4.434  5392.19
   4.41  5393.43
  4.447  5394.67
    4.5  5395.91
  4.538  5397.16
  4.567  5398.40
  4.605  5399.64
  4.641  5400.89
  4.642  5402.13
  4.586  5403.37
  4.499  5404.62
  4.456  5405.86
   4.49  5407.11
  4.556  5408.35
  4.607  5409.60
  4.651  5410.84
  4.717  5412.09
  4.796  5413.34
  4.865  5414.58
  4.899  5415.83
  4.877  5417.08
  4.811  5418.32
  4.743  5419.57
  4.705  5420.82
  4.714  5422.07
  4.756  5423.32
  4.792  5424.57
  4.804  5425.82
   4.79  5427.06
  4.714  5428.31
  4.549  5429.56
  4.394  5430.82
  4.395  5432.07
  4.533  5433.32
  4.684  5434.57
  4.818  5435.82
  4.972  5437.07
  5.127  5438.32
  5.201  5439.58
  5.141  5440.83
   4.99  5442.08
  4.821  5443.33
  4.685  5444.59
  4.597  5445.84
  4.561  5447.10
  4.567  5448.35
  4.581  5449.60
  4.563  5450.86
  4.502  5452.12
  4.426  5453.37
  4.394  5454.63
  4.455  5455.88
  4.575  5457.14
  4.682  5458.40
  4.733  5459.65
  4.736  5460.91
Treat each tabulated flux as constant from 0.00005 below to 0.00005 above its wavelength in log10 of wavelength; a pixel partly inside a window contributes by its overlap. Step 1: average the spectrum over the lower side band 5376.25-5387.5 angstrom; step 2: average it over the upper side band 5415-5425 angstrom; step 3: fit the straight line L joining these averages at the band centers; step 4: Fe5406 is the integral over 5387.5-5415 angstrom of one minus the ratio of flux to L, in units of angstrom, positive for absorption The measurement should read 1.2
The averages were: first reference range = 4.83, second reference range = 4.79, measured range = 4.59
